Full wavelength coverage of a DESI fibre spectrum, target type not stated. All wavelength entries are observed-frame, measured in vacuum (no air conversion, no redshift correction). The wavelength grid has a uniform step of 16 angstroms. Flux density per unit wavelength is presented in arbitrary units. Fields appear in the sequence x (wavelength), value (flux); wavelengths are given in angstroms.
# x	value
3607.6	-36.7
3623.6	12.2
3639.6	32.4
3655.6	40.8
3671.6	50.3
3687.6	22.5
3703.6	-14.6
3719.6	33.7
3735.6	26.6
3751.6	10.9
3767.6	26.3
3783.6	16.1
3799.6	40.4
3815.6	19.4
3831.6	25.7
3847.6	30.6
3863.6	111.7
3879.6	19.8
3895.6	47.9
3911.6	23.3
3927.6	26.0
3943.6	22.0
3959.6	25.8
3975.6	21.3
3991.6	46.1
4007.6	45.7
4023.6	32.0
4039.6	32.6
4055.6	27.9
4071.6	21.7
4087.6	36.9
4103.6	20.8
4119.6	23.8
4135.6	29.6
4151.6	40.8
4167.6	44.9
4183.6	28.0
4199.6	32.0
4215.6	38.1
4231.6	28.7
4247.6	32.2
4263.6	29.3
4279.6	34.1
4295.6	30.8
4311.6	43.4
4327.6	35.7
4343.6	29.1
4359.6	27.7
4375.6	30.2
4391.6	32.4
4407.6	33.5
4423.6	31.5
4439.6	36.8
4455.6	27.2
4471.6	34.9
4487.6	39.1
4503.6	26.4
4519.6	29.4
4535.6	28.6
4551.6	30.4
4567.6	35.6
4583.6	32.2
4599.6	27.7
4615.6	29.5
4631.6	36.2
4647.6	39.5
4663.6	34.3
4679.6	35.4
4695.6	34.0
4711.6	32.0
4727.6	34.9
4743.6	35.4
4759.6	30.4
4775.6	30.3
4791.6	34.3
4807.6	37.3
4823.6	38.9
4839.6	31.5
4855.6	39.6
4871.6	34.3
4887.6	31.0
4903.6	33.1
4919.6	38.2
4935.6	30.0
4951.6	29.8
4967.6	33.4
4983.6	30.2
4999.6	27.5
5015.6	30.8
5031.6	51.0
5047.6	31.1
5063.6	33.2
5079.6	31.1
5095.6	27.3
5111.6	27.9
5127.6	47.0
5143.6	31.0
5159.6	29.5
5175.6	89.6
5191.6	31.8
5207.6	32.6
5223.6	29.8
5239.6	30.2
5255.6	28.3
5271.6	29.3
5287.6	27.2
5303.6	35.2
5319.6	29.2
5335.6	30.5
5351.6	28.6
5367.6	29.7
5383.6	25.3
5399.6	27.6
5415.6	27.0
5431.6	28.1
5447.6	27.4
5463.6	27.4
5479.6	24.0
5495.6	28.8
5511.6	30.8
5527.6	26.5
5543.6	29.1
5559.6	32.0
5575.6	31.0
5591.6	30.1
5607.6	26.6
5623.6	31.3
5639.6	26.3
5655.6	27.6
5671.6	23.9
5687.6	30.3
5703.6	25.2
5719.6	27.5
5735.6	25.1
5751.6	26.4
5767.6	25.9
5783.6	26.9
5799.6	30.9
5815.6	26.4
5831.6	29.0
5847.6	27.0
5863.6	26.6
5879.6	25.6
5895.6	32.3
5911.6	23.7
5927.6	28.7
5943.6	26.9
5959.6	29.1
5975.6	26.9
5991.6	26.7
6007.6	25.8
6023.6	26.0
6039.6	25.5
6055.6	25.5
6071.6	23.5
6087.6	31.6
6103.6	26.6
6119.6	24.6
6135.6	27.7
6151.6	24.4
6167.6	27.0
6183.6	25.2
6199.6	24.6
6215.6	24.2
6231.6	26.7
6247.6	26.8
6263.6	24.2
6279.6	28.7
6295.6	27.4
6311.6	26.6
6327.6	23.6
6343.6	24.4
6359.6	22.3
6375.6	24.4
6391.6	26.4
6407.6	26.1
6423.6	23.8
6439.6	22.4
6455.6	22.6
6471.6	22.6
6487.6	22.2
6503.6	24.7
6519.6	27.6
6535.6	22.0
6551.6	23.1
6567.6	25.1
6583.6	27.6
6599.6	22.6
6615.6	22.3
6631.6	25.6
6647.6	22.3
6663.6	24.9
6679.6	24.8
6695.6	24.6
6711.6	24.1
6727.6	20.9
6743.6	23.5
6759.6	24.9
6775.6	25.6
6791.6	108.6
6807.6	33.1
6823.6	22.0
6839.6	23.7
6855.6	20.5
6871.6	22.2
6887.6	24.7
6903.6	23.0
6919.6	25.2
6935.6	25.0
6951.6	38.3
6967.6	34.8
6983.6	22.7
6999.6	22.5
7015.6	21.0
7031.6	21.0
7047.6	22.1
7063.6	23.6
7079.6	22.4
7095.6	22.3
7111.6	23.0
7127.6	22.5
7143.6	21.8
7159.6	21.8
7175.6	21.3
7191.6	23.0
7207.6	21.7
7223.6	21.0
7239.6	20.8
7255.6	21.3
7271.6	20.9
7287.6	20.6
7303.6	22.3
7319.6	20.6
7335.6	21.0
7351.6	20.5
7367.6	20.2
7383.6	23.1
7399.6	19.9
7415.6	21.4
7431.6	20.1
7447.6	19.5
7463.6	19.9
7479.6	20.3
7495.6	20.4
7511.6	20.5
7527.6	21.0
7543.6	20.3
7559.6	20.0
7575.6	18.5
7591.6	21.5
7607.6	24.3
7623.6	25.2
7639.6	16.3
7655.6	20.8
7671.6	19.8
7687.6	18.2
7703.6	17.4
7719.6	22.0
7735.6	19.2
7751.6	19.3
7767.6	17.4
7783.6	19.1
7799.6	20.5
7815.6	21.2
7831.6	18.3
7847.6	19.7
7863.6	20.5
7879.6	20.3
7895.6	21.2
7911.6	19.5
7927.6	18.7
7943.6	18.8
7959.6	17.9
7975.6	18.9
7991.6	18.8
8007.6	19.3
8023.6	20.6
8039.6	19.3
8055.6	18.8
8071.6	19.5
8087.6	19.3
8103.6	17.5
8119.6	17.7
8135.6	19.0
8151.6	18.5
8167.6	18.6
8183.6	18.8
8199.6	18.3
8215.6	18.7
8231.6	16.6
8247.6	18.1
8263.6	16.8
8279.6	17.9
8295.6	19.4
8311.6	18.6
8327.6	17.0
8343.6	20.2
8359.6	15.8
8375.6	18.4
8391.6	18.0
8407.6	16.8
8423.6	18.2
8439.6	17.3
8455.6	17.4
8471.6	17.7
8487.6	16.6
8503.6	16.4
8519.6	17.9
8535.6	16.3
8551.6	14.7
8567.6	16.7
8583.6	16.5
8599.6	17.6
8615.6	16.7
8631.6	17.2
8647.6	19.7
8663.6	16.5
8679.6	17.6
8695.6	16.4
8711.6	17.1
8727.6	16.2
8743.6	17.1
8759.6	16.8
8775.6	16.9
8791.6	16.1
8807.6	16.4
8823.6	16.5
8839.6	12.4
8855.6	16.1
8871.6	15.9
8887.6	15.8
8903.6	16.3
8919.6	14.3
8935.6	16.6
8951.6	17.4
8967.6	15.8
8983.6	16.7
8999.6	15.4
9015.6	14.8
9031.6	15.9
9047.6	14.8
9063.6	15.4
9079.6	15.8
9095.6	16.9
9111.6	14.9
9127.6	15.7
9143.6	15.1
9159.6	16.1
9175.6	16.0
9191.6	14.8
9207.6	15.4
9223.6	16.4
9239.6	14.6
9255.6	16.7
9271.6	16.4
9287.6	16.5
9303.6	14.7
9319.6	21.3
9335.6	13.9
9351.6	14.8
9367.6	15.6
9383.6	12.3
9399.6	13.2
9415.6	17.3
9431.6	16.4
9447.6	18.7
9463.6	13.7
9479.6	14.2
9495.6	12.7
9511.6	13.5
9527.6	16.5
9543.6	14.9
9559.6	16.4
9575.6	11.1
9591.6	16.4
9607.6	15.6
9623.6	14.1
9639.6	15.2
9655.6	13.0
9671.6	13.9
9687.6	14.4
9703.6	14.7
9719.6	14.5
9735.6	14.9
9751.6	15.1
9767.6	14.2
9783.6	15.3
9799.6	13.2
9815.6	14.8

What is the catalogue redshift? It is 0.035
